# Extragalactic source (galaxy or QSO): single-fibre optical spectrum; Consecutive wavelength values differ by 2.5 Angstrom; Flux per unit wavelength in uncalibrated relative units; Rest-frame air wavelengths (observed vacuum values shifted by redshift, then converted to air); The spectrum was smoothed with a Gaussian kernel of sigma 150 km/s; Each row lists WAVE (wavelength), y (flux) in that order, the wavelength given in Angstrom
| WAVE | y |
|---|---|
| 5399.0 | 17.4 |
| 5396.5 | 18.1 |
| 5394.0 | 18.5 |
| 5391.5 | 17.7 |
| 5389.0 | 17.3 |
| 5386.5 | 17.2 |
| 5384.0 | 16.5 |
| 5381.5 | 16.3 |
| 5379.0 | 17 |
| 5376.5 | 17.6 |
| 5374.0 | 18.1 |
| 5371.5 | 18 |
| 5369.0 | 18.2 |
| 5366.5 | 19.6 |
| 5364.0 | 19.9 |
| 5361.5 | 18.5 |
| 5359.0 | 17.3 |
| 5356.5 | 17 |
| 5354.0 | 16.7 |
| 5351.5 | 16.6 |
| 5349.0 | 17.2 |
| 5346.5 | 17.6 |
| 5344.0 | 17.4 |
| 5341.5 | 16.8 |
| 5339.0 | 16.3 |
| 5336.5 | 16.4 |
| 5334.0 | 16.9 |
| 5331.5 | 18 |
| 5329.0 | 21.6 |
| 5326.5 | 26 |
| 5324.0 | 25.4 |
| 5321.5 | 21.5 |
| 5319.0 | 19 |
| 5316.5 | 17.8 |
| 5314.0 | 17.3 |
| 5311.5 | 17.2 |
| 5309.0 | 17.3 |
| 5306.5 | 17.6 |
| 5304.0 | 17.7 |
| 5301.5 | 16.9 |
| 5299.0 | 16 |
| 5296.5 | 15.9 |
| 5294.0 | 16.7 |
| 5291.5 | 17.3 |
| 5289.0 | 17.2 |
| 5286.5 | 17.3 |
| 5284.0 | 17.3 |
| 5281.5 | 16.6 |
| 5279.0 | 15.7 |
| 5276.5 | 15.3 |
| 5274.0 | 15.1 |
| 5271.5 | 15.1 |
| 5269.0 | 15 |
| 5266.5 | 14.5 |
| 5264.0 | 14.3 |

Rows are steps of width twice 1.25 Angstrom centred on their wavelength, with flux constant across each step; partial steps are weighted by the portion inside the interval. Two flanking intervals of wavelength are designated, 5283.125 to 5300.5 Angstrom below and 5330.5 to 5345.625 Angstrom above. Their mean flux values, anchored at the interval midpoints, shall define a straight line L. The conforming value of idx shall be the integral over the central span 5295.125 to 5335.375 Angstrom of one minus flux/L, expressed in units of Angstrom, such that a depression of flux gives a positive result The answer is -4.7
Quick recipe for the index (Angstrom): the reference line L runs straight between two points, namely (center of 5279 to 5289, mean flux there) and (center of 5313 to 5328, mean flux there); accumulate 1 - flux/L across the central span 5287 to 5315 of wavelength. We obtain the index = 2.8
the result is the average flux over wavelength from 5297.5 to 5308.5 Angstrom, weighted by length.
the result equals 17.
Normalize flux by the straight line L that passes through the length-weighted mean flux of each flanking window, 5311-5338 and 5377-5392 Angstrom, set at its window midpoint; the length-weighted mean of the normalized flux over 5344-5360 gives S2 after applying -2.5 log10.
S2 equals 0.09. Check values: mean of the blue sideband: 19.8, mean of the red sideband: 17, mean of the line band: 17.1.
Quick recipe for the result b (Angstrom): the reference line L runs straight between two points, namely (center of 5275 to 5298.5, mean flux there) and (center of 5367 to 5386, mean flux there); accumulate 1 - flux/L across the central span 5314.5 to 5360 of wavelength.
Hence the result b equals -4.2 Angstrom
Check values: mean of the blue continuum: 16.6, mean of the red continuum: 17.5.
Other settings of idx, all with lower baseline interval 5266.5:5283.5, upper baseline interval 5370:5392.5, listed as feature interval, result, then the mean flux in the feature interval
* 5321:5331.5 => -4.33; 23.1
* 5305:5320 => -1.45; 17.7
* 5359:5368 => -1.07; 19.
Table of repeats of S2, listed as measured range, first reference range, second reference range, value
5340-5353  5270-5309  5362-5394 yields 0.02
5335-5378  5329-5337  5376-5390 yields -0.01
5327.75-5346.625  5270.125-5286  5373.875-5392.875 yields -0.06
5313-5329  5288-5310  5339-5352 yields -0.24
